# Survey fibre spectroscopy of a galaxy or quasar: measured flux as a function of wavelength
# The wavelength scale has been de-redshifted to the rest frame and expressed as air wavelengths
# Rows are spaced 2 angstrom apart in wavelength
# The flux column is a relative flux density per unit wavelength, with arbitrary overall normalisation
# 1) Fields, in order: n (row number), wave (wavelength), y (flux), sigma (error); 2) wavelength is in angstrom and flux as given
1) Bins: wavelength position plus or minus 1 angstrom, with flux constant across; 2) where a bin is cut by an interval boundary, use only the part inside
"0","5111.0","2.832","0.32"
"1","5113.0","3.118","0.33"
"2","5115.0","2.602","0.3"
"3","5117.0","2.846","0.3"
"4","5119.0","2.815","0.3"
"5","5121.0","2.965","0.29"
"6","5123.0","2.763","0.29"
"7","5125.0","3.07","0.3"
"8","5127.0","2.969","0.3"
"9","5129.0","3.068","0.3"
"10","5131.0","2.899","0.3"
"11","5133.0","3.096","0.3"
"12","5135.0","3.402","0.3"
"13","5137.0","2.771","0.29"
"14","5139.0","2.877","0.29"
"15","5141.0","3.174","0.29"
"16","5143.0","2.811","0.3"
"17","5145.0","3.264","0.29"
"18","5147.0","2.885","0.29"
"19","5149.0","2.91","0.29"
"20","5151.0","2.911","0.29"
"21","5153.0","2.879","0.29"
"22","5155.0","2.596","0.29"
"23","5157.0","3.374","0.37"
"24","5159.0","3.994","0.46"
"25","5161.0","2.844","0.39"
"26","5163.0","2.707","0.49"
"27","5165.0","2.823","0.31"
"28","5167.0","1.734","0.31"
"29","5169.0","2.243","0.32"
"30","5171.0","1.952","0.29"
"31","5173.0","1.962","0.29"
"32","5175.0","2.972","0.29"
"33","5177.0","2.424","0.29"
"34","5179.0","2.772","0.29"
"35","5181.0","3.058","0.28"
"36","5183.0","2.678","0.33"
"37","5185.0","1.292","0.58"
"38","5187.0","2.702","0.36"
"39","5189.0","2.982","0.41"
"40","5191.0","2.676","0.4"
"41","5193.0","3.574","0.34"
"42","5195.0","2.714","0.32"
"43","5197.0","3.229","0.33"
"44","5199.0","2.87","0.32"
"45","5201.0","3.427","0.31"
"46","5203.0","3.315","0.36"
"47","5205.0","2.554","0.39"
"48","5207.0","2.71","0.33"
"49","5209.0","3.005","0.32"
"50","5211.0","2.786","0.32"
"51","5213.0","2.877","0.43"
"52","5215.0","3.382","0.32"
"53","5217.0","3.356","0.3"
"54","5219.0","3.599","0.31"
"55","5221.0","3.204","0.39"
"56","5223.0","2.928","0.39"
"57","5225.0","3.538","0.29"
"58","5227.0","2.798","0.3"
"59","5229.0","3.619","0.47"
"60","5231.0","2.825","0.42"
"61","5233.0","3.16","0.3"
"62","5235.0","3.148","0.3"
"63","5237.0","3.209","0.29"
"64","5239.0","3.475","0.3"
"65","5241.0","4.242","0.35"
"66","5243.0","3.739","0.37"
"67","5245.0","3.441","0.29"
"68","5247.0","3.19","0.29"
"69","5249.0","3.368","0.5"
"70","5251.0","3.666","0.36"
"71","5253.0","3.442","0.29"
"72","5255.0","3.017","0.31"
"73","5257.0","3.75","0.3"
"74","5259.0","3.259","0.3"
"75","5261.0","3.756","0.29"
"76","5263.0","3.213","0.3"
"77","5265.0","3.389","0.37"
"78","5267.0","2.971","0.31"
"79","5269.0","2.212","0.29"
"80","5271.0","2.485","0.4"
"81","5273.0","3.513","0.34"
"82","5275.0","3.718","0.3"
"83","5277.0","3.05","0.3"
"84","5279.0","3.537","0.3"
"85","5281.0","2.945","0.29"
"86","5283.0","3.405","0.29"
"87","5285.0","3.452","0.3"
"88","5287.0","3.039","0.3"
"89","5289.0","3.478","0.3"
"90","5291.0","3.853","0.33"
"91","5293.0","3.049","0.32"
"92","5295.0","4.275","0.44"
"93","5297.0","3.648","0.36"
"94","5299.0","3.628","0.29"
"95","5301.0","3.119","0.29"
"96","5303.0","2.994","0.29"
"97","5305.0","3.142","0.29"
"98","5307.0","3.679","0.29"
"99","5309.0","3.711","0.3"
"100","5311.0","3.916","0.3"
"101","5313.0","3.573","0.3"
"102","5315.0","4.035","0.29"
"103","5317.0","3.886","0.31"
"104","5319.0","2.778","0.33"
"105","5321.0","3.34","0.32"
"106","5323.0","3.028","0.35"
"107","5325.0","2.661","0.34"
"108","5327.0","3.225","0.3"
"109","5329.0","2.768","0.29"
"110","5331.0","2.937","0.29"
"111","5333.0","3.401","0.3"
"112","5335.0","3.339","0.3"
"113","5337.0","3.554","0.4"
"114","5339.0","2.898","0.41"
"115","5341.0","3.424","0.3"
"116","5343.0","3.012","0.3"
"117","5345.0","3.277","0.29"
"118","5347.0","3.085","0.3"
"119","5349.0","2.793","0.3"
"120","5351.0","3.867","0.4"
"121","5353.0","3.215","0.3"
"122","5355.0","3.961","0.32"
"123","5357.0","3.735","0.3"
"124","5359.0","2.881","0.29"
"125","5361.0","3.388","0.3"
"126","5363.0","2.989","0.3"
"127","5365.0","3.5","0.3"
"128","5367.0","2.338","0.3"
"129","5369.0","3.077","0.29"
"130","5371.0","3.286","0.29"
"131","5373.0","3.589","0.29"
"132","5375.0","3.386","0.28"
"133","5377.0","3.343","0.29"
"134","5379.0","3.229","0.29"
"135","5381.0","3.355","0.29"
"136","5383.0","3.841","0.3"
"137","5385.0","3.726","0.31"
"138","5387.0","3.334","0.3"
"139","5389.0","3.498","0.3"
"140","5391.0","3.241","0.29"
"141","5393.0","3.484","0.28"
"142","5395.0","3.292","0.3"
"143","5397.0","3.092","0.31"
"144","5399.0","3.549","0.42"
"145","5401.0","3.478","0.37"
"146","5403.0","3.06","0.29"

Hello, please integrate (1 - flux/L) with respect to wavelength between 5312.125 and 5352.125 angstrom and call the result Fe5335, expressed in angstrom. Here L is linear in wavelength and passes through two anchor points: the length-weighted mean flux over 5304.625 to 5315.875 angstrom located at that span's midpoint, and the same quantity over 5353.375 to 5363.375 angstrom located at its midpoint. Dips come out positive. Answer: 3.6 angstrom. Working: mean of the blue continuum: 3.7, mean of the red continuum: 3.4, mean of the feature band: 3.24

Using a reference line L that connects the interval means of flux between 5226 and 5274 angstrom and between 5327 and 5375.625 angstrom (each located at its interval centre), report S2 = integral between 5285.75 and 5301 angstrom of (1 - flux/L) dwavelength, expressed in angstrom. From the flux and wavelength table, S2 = -1.3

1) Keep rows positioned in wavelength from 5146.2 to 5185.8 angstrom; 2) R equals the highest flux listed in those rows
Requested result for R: 3.994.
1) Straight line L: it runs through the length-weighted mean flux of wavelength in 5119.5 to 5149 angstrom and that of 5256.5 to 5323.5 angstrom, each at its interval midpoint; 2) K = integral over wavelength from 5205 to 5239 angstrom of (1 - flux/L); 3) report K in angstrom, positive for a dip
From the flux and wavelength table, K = 0.9 angstrom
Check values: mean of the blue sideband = 2.99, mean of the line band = 3.13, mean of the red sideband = 3.38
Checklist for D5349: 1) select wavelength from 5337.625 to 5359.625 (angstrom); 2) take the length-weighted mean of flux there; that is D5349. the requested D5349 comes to 3.3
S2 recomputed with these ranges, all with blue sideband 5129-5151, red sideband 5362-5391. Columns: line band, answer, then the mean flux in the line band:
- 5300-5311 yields -0.5 angstrom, 3.38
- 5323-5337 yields 0.7 angstrom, 3.09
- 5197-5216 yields 0.6 angstrom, 3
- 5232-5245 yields -1.5 angstrom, 3.49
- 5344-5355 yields -0.1 angstrom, 3.31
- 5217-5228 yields -0.4 angstrom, 3.23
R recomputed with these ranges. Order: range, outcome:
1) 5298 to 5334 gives 4.035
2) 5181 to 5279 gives 4.242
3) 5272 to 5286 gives 3.718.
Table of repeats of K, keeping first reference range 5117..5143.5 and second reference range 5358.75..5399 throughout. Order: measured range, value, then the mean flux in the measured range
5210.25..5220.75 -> -0.4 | 3.21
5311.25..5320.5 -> -1.0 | 3.58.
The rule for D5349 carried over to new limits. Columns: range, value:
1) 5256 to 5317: 3.4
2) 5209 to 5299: 3.32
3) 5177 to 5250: 3.09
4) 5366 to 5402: 3.34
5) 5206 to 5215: 2.9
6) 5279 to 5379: 3.33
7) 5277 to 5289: 3.27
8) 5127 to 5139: 3.03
